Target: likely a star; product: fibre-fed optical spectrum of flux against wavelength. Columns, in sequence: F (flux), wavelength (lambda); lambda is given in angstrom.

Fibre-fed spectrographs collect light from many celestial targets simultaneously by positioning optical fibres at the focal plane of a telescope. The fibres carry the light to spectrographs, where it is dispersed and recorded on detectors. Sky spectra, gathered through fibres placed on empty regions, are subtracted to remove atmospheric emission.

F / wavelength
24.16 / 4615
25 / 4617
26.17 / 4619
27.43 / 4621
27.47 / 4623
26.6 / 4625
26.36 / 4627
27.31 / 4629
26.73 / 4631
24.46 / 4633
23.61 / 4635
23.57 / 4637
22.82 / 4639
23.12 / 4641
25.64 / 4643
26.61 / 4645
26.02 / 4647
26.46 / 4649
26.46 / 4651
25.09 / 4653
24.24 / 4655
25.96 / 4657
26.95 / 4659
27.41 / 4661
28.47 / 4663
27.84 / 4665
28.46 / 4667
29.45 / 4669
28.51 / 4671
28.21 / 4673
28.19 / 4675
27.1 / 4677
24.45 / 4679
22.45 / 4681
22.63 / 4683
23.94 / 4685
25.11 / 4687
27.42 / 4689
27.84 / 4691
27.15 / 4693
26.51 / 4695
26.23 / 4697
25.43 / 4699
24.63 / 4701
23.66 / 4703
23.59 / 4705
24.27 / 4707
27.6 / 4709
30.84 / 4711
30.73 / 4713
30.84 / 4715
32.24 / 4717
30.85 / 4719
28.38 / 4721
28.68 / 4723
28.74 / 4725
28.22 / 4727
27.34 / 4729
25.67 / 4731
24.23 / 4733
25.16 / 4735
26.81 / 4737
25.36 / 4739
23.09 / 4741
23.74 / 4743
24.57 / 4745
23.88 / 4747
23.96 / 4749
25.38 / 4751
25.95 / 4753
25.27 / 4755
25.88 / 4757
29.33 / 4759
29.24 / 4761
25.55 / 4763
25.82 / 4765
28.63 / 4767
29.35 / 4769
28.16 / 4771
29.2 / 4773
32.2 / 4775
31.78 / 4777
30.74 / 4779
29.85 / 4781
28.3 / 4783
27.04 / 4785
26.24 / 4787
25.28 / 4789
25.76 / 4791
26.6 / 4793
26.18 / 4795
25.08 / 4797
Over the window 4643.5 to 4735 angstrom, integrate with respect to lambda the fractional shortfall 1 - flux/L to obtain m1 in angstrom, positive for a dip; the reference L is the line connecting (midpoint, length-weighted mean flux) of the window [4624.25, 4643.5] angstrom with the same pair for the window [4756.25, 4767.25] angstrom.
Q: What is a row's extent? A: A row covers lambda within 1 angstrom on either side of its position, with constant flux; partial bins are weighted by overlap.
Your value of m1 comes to -3.1 angstrom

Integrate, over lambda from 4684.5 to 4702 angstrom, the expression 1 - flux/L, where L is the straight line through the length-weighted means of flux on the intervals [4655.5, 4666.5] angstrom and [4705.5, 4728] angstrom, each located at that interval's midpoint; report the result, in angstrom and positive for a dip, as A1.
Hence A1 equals 1.4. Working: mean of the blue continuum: 27.2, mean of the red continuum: 29.1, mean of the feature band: 26.1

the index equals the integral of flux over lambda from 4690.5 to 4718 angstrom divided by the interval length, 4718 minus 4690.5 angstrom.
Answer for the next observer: 27.2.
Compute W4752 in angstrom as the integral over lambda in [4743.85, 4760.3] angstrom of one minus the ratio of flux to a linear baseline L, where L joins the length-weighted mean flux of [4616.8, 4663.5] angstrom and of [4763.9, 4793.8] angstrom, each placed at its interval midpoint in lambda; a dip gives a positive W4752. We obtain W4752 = 1.3 angstrom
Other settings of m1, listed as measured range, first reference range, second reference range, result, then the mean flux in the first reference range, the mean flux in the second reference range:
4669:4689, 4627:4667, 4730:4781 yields 0.2 angstrom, 25.8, 26.8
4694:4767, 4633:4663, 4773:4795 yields 1.4 angstrom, 25.4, 28.3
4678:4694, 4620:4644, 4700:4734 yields 1.0 angstrom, 25.4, 27.7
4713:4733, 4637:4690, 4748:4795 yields -1.4 angstrom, 26.1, 27.6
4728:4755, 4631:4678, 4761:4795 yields 2.5 angstrom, 26.3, 28.1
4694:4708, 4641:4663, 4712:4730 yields 1.8 angstrom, 26.1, 29.6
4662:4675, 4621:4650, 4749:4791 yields -1.2 angstrom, 25.6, 27.8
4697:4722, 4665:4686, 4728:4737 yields -1.6 angstrom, 26.4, 25.7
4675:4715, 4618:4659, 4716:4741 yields 1.1 angstrom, 25.6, 27.5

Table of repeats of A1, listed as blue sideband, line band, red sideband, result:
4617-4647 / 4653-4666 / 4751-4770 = -0.4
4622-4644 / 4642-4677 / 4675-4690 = -2.7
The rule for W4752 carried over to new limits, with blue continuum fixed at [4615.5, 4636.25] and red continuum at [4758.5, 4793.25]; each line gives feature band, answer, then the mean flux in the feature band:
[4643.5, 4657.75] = 0.3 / 25.8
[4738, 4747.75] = 1.3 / 24.1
